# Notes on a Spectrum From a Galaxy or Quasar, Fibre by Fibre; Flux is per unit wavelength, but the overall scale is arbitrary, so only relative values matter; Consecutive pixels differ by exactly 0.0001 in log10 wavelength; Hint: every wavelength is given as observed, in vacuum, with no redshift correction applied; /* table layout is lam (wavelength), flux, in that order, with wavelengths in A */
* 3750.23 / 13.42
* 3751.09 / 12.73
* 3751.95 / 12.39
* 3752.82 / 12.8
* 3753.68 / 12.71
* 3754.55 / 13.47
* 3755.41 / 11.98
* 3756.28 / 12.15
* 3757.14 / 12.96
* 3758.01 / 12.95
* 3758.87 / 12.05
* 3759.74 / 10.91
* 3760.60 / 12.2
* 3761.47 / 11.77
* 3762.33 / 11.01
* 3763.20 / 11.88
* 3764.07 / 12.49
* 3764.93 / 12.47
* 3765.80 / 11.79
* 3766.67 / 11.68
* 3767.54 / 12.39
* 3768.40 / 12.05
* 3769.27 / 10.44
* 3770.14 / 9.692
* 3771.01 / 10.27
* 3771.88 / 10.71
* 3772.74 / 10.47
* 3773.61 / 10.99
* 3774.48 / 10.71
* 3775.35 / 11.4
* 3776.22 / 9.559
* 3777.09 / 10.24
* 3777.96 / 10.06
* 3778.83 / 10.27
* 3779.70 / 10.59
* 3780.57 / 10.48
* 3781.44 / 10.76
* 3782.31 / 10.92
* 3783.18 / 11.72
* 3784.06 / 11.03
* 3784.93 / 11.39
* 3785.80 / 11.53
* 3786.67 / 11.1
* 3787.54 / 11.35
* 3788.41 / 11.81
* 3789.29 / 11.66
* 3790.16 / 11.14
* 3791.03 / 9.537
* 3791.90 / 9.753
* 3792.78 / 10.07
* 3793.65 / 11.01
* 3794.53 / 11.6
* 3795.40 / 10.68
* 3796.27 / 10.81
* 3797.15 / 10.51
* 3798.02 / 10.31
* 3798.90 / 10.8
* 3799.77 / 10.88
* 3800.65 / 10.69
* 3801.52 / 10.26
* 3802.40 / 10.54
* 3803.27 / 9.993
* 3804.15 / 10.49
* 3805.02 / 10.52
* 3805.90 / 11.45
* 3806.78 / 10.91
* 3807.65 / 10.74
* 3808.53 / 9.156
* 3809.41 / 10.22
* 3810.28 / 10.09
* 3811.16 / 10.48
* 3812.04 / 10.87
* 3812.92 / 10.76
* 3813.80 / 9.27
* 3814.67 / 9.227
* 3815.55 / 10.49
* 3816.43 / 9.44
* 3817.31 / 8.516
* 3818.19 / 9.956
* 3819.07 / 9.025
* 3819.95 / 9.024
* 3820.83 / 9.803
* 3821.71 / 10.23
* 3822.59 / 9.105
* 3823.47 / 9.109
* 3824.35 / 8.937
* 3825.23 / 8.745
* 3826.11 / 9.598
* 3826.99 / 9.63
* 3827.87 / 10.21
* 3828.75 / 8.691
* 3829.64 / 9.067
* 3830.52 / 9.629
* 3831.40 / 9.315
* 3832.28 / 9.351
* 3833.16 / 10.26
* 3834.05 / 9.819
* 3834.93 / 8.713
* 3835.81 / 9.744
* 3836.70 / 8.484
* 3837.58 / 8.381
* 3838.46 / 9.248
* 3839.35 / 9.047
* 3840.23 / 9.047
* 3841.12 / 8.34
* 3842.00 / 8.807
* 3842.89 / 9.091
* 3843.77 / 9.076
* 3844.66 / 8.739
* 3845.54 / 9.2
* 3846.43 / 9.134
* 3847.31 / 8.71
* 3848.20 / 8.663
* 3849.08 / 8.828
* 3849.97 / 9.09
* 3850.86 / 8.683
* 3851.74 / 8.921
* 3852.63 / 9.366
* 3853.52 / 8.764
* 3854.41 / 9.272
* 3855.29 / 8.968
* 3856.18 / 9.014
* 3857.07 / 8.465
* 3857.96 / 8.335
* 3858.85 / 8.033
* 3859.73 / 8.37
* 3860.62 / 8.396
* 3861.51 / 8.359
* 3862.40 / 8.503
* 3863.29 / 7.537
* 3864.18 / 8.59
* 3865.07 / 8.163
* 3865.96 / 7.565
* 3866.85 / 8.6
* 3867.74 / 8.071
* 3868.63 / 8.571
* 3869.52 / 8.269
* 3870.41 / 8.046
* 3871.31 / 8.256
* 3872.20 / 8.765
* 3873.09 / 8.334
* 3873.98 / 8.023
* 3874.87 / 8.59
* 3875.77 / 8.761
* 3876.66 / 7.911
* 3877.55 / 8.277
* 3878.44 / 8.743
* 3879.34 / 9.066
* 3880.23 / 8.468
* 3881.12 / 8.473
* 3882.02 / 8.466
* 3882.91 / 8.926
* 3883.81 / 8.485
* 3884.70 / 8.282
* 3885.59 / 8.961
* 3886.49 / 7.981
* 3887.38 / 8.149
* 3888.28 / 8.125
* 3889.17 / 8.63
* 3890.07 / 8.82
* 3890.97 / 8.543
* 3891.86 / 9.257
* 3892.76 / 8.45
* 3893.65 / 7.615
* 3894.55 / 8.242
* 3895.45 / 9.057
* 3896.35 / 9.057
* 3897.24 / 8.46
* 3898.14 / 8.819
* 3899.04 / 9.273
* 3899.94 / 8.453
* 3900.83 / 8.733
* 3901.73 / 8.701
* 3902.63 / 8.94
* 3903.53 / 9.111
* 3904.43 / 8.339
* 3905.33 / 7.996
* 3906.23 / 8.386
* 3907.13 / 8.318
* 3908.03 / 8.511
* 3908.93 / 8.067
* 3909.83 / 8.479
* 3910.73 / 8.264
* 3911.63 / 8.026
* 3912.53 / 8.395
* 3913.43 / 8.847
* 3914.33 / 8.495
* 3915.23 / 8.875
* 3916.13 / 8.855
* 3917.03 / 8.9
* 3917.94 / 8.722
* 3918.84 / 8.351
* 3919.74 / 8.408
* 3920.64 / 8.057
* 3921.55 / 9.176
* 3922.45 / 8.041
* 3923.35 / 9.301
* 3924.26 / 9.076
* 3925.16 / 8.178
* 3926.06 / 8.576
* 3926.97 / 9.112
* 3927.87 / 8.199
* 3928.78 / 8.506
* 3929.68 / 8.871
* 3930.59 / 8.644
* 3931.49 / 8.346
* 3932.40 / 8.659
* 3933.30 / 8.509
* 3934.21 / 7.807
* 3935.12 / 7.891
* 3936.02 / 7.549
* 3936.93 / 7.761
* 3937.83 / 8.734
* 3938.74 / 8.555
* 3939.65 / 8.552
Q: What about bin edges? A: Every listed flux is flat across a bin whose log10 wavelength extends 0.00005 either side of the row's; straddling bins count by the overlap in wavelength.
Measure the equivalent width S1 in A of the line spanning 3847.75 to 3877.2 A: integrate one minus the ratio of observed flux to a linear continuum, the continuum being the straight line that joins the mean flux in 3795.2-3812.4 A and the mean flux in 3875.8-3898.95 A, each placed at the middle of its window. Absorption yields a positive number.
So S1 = 2.09 A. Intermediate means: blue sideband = 10.5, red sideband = 8.55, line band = 8.49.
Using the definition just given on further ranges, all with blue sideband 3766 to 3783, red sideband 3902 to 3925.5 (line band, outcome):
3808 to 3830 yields 1.0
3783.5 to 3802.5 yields -0.7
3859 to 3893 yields 2.7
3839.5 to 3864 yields 2.0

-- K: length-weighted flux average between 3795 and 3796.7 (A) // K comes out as 10.8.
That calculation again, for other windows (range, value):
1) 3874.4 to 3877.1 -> 8.41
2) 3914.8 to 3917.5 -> 8.86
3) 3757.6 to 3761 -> 12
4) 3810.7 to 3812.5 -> 10.6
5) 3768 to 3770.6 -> 10.7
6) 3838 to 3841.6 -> 8.92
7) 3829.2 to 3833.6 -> 9.54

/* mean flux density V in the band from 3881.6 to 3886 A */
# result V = 8.64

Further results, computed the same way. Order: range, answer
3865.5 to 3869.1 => 8.21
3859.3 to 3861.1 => 8.37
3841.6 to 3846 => 8.98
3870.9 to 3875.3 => 8.41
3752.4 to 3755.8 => 12.8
